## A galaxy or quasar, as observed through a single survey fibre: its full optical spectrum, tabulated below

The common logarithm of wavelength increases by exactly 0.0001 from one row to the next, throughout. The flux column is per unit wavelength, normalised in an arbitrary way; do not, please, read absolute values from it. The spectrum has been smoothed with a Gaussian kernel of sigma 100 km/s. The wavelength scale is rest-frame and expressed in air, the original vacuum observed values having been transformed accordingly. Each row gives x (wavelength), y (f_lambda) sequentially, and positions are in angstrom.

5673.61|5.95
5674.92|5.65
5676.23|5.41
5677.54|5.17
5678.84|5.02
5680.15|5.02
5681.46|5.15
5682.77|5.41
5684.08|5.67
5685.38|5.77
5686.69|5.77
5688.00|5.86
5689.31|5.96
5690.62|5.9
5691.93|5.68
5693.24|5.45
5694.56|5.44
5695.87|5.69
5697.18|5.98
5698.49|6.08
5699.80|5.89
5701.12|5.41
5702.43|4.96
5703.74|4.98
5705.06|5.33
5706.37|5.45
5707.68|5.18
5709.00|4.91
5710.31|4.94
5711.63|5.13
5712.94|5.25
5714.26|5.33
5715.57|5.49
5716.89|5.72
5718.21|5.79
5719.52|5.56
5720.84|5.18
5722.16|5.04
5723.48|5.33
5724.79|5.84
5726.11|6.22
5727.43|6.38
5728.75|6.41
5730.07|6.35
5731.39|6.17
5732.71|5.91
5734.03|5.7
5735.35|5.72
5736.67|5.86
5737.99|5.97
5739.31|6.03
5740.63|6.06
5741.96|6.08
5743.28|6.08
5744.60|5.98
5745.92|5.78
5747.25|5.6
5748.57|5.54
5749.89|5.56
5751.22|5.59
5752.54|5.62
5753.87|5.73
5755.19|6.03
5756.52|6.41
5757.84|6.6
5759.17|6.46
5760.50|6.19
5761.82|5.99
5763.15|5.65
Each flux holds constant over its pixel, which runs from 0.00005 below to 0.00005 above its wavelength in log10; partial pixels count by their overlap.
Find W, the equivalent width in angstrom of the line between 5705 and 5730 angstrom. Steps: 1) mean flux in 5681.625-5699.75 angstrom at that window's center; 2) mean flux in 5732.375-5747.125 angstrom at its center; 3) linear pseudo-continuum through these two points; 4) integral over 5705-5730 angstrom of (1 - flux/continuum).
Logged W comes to 1.3 angstrom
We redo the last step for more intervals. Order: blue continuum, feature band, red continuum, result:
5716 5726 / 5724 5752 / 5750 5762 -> -0.8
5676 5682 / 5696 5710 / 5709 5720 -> -0.3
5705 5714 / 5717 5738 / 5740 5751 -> -1.3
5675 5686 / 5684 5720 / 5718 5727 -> -0.4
